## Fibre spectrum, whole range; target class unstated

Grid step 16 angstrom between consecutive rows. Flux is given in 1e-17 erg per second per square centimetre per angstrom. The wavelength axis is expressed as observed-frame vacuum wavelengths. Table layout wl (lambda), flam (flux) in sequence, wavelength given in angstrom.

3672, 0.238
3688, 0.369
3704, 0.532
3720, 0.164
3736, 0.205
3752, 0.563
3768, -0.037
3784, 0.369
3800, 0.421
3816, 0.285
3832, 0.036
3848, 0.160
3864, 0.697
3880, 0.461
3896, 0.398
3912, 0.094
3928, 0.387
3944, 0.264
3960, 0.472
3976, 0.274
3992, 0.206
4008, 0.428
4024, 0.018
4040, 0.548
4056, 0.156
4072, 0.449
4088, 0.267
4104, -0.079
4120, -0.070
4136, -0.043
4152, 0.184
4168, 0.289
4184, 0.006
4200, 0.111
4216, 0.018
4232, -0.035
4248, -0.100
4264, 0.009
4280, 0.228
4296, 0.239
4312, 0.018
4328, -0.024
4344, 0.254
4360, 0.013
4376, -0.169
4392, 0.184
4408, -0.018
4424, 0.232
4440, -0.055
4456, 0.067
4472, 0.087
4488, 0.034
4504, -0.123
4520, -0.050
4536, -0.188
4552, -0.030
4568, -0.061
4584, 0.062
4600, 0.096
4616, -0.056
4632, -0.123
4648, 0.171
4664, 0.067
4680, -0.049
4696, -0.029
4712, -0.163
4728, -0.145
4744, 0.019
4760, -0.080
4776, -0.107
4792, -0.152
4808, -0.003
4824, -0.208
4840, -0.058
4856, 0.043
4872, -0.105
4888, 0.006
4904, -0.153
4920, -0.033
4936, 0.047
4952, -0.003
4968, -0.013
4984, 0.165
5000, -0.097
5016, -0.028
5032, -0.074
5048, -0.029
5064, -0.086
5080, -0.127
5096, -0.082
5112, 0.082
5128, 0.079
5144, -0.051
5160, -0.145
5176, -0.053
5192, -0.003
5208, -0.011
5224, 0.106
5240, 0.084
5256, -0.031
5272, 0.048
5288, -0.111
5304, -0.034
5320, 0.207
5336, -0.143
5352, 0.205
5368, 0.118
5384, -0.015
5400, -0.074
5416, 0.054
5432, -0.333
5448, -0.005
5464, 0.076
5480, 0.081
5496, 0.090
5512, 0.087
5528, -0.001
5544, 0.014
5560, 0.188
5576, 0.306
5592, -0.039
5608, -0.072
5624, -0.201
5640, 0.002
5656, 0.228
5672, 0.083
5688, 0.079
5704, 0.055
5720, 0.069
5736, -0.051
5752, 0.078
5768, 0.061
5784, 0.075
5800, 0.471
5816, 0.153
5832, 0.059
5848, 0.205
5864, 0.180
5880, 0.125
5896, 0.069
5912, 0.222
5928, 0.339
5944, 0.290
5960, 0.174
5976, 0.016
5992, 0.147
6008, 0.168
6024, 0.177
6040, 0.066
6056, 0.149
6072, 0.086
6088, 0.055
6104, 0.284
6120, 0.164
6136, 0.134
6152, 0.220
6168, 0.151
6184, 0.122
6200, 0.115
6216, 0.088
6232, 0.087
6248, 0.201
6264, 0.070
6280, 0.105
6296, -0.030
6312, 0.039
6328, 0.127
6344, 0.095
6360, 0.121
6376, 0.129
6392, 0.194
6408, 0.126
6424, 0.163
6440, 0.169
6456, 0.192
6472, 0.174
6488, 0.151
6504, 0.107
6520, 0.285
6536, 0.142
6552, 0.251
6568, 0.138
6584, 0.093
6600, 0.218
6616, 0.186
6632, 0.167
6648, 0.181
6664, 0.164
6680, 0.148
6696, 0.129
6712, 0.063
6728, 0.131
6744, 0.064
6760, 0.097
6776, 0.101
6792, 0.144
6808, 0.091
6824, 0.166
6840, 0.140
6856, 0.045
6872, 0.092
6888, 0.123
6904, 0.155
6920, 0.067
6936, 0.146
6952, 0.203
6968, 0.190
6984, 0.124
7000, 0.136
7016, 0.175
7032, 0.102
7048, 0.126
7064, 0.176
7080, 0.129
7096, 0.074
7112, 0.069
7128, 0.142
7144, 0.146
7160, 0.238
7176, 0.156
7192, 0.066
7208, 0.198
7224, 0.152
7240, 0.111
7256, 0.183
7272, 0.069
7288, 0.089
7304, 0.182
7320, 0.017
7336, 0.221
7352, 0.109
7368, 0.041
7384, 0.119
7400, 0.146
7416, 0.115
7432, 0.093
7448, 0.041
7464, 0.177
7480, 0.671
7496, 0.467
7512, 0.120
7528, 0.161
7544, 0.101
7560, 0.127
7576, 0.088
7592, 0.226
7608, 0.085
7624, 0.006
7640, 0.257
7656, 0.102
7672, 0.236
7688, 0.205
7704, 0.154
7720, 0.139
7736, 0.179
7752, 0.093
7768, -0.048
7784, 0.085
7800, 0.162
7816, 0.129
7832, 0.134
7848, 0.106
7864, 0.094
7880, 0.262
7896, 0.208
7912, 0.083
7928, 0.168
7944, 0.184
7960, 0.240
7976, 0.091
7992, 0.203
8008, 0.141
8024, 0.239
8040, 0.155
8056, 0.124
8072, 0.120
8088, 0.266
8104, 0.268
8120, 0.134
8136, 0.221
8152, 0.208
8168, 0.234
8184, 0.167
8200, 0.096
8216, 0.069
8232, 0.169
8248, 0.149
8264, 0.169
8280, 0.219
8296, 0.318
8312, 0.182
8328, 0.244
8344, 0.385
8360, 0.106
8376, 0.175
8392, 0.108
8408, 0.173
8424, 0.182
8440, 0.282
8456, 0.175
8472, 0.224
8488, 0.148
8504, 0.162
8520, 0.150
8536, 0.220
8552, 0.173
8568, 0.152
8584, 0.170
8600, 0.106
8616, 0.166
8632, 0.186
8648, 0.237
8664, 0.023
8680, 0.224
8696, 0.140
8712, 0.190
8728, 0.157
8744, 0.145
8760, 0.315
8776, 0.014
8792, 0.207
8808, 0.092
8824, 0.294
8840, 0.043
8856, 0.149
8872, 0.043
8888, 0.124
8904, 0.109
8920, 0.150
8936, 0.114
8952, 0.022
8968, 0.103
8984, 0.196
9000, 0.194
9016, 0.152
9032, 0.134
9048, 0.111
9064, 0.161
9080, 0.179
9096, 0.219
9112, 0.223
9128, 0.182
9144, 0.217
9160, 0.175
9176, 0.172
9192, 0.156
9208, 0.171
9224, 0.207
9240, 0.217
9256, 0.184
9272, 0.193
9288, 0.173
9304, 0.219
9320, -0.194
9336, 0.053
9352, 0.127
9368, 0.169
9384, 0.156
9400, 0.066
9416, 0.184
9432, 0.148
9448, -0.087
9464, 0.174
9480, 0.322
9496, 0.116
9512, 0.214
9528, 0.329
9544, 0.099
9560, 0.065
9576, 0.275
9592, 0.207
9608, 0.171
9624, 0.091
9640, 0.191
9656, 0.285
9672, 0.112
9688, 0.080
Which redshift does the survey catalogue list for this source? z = 1.01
